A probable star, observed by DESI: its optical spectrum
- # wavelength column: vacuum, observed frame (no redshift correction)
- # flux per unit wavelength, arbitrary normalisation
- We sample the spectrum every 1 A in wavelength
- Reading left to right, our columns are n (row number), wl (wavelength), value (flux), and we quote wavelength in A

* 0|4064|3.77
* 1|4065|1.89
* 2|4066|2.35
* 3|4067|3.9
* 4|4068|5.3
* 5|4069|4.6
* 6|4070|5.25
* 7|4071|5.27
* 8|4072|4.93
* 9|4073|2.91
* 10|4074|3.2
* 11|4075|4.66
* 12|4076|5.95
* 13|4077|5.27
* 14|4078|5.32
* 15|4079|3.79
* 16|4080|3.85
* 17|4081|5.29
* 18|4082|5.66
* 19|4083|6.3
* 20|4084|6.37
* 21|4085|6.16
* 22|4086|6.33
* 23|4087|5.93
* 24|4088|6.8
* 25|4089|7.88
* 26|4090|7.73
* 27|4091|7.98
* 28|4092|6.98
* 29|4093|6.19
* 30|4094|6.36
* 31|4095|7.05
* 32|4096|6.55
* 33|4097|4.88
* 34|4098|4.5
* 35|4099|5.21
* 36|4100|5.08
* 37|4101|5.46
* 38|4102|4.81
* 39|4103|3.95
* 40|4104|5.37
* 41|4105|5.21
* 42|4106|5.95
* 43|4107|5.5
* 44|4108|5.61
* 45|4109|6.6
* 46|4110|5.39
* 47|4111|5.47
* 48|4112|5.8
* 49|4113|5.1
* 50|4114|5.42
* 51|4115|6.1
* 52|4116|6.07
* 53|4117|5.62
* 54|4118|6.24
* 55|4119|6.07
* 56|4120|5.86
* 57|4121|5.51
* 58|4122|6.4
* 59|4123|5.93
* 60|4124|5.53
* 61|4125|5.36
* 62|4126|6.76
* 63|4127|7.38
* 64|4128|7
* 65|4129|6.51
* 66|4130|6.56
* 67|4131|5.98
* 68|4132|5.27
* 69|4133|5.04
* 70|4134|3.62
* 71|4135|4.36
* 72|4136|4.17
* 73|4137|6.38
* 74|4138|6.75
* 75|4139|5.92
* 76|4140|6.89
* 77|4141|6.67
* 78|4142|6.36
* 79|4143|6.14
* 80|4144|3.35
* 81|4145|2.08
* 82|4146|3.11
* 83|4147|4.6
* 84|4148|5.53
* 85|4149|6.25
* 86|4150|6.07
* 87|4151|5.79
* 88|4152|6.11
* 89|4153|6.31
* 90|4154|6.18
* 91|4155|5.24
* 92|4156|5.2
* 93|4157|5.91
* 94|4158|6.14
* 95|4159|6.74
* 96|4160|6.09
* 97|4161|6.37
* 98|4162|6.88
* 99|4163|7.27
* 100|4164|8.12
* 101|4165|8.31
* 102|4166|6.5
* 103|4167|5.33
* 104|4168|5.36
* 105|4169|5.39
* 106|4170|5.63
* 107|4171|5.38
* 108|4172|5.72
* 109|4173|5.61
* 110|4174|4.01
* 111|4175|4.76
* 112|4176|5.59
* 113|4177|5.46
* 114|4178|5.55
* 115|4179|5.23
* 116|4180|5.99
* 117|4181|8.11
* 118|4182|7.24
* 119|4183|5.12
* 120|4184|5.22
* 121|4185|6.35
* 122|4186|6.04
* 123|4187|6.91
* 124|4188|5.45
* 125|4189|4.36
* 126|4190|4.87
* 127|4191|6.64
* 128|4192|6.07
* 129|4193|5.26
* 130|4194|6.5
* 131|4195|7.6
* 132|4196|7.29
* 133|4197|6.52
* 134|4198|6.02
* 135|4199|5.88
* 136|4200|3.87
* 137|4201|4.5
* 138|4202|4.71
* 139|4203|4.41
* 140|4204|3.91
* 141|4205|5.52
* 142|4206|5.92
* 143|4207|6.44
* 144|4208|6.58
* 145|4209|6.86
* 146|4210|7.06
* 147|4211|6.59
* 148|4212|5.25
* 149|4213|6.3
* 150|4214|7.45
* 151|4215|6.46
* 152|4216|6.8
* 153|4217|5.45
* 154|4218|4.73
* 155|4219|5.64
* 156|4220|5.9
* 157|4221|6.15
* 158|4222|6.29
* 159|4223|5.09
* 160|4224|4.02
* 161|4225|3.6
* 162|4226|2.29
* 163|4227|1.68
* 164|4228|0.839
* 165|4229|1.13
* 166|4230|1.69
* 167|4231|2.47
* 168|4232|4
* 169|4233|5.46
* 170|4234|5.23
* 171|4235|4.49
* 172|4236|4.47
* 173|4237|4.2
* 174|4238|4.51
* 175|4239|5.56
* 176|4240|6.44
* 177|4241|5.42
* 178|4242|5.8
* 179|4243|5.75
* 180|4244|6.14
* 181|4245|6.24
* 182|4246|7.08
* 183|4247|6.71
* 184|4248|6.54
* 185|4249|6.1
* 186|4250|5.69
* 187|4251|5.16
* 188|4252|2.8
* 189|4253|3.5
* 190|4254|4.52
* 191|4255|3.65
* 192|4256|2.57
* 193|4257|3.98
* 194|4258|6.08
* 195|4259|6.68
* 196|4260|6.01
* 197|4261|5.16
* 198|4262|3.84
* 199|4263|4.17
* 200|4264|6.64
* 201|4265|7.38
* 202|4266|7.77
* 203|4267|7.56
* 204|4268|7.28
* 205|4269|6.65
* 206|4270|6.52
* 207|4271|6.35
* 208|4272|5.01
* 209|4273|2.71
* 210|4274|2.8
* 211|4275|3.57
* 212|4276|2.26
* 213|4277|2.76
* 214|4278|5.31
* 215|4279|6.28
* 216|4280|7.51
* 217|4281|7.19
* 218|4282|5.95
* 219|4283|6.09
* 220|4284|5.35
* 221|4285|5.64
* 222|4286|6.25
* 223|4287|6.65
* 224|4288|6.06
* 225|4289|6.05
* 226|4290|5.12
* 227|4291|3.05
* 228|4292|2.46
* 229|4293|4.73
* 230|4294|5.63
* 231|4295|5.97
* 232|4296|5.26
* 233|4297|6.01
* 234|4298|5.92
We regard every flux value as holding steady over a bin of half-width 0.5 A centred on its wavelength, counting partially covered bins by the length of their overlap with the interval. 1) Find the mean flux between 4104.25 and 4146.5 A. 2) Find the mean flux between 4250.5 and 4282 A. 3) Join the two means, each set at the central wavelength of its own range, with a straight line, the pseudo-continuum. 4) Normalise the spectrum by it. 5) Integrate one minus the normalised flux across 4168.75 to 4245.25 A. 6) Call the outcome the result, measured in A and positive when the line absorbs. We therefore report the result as 0.5 A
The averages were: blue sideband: 5.64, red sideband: 5.16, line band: 5.34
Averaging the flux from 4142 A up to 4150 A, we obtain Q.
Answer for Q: 4.66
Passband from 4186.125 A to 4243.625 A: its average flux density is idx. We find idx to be 5.21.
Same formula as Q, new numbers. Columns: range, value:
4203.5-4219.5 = 6.06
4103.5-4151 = 5.64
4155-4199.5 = 6.04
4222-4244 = 4.11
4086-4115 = 5.9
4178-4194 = 5.93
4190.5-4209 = 5.79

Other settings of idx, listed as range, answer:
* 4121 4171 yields 5.85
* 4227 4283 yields 5.03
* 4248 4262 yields 4.79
